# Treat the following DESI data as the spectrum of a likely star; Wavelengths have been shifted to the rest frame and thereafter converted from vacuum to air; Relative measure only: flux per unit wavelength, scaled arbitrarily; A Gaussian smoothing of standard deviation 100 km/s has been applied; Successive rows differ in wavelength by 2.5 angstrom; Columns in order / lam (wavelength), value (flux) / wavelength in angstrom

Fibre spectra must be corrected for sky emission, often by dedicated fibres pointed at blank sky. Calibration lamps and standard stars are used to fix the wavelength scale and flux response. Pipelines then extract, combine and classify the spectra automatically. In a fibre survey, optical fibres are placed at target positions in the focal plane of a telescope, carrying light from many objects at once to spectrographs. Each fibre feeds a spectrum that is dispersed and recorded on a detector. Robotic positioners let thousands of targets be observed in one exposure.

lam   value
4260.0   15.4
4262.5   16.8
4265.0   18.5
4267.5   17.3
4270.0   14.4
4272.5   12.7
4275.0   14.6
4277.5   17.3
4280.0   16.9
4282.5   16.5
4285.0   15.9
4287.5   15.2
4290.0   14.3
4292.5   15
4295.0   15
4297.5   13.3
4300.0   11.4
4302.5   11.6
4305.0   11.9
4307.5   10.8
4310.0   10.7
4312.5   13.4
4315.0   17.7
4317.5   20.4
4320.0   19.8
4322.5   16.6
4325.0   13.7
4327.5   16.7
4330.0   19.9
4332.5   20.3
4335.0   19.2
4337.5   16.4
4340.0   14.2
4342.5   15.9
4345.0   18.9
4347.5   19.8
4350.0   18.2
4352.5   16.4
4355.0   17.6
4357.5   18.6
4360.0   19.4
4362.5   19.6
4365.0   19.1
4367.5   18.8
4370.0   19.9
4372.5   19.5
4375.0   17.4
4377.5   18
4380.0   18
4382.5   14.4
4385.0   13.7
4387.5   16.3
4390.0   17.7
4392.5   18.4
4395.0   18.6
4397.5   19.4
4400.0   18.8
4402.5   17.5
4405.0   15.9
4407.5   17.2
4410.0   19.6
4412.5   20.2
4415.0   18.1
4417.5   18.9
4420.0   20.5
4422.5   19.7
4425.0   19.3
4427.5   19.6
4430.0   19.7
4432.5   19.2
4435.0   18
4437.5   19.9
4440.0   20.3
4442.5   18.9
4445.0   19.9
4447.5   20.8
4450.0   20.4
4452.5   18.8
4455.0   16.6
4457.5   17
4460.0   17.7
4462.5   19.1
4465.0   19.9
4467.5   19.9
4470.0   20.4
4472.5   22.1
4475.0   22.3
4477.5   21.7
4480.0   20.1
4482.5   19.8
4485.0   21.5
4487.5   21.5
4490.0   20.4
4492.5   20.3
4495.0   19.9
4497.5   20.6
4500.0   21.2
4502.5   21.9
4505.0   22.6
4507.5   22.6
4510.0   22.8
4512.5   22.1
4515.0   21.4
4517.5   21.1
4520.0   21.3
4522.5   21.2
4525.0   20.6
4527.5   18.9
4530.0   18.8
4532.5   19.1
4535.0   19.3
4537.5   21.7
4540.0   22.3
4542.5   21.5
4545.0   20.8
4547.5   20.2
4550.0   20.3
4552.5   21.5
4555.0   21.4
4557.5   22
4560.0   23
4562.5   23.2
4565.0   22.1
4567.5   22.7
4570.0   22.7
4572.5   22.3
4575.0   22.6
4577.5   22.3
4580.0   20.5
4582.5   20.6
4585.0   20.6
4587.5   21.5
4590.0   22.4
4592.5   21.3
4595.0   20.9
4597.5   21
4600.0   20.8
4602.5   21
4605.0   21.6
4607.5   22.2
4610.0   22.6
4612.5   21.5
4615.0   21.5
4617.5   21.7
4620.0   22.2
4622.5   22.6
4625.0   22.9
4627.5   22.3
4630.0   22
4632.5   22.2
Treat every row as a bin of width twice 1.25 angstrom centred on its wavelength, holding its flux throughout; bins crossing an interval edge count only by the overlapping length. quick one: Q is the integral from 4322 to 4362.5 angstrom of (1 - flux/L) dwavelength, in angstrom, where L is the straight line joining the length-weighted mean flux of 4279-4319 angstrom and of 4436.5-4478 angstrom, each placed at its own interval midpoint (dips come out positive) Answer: -4.71 angstrom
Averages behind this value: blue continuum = 14.4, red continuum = 19.7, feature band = 17.7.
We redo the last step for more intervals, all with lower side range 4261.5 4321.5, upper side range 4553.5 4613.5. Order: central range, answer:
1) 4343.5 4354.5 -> -1.2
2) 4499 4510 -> -1.2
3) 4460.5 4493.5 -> -2.2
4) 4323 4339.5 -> -1.6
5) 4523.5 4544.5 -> 0.3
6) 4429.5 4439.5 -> -0.5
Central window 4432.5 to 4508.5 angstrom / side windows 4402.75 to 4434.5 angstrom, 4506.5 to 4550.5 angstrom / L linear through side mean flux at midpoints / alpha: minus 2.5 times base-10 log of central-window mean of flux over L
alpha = -0.02 mag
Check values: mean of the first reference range 18.9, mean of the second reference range 20.9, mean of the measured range 20.2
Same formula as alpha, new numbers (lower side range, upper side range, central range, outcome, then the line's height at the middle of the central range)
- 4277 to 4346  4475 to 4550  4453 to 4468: 0.07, 19.6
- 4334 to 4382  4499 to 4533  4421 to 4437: 0.01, 19.5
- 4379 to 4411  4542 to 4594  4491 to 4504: -0.05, 19.9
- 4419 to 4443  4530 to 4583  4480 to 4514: -0.04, 20.5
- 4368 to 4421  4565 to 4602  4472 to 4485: -0.08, 19.6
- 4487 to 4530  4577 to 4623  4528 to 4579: -0.01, 21.3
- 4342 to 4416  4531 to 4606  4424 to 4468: 0.00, 19.2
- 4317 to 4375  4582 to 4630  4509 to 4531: -0.02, 20.5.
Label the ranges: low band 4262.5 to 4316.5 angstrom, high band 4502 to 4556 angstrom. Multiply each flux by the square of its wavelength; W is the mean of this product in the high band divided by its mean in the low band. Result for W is 1.61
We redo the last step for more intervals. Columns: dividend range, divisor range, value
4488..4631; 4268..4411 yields 1.42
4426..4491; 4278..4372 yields 1.28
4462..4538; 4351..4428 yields 1.20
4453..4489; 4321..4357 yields 1.21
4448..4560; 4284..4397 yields 1.33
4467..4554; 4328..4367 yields 1.24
